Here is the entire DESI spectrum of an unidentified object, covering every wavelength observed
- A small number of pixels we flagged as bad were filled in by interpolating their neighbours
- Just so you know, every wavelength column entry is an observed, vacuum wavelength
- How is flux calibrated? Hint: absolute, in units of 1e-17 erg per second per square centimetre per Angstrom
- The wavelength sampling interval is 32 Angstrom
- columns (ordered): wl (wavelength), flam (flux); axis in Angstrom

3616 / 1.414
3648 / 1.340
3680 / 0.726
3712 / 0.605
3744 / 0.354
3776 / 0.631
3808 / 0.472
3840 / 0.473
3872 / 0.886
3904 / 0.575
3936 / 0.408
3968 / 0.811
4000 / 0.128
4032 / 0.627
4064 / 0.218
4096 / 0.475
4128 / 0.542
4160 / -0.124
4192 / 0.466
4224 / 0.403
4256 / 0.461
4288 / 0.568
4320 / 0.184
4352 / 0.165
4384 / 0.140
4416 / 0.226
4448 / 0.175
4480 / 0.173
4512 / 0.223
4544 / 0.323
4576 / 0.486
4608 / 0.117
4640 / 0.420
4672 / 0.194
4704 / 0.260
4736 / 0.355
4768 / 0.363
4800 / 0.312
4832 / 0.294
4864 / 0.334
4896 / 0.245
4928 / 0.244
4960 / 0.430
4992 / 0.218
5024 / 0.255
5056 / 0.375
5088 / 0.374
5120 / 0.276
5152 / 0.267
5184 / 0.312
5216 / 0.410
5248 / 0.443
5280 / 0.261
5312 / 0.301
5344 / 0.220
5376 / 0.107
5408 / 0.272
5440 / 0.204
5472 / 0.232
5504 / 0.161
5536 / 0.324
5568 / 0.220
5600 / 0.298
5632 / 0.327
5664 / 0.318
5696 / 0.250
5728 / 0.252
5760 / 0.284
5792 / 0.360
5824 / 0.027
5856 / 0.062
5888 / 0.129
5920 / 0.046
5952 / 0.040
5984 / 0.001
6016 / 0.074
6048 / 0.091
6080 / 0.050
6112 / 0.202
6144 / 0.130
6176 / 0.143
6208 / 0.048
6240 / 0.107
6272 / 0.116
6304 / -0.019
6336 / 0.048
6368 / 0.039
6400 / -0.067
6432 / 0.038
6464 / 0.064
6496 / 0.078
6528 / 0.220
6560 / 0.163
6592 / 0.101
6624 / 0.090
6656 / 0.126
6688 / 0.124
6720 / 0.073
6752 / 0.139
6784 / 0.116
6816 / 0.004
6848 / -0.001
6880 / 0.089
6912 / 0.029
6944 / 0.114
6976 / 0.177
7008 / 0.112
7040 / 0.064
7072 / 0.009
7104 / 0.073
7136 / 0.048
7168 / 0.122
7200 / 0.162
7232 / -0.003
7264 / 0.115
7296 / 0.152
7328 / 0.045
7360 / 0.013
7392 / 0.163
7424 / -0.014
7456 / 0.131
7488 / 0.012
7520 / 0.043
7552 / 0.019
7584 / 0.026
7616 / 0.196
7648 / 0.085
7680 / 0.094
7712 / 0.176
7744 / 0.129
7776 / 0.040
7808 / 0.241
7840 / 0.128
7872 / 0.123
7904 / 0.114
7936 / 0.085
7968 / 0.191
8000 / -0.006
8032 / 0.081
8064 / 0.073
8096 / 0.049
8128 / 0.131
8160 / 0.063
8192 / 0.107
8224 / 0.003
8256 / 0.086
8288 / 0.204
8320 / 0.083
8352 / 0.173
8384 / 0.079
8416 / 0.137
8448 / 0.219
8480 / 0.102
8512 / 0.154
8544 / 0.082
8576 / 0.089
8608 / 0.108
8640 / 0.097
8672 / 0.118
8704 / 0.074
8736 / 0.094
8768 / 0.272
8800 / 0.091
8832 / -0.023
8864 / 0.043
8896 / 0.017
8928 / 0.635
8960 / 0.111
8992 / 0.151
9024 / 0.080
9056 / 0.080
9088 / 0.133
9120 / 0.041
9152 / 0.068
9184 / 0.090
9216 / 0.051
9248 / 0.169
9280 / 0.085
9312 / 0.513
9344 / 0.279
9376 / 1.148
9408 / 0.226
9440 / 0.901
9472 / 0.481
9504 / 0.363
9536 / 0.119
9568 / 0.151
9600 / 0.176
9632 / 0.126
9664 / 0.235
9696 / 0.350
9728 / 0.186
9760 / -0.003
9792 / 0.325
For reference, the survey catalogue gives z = 1.393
